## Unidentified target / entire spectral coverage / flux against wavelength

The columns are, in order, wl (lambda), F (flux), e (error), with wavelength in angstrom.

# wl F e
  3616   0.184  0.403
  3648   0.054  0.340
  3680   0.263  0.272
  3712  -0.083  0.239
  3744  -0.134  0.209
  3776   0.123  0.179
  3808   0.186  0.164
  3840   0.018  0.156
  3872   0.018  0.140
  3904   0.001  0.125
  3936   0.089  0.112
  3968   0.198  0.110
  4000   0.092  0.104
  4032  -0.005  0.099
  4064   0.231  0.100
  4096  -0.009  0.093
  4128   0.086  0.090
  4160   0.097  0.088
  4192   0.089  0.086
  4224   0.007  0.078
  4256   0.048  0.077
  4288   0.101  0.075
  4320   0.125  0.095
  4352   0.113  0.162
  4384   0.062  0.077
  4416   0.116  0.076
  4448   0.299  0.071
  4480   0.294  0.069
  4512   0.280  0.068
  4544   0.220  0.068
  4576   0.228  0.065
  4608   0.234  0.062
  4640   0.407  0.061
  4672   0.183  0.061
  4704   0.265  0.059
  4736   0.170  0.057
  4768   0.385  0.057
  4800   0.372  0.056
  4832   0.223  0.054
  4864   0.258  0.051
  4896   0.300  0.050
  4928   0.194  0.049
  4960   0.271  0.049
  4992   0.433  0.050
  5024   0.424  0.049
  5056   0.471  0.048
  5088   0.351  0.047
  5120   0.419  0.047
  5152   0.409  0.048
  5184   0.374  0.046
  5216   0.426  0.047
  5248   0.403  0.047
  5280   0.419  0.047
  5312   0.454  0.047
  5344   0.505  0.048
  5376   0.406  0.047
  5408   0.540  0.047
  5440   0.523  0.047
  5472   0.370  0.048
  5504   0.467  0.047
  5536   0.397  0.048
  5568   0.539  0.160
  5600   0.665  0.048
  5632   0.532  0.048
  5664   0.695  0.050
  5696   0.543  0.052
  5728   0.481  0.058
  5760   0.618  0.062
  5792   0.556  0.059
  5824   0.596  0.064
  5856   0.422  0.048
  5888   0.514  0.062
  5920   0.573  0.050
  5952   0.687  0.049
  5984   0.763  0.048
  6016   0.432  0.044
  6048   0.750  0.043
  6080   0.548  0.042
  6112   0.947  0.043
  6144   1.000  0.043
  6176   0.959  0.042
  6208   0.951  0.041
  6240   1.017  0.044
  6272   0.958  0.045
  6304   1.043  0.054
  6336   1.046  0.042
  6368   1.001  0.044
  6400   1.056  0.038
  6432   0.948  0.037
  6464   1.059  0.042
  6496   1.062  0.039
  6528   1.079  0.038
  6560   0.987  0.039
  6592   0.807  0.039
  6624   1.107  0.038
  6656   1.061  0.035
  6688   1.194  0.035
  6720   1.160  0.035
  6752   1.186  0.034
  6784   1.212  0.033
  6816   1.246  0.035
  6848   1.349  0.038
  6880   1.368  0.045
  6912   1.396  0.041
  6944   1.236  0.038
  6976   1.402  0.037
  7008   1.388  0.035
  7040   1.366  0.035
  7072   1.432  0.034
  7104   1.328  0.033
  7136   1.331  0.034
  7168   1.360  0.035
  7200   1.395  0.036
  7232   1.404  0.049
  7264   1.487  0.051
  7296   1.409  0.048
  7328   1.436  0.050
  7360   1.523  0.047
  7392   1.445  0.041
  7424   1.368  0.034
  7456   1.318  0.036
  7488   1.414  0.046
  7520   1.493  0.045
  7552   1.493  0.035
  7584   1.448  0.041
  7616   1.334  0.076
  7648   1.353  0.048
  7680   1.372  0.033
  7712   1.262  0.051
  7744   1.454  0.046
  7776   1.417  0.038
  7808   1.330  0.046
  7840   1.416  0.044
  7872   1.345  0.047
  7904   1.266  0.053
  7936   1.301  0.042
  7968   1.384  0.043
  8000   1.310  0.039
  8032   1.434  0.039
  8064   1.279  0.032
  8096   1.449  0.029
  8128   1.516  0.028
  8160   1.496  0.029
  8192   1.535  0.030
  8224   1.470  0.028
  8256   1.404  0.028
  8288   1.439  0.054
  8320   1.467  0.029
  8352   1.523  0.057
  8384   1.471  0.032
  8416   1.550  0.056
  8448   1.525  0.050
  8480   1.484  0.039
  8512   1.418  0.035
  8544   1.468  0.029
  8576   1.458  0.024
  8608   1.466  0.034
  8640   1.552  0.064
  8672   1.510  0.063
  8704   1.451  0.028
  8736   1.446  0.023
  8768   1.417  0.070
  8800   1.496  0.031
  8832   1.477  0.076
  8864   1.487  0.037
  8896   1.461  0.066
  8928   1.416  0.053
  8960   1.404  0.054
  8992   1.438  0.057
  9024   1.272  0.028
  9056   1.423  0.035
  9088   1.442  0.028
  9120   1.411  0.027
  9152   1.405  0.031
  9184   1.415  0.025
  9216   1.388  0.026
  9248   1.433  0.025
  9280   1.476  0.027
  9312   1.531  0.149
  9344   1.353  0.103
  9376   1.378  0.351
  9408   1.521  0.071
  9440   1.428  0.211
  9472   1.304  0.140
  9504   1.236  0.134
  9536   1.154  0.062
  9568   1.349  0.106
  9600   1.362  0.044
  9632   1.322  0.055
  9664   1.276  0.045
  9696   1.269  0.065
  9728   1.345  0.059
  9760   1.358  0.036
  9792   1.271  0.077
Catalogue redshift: 0.530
